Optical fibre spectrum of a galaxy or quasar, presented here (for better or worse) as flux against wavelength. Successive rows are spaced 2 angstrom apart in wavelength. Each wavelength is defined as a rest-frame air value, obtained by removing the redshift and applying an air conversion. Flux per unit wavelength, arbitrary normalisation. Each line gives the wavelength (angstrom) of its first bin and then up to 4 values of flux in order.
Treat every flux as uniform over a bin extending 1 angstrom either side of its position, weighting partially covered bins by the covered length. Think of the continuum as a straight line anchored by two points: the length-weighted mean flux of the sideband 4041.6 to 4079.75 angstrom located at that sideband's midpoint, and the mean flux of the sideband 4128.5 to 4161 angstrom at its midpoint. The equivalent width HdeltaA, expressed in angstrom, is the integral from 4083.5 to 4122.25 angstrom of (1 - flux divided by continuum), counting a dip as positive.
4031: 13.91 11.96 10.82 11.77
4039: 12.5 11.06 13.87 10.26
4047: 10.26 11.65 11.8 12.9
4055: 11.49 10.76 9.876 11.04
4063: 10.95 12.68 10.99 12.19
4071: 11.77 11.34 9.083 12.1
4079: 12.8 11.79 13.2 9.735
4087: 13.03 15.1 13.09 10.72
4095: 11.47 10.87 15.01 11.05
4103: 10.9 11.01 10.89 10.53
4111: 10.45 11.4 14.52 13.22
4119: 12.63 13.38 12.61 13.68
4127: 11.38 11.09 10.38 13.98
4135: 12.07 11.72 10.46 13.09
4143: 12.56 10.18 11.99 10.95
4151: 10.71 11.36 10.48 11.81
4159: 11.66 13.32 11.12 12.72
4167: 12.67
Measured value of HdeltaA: -1.8 angstrom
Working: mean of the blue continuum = 11.5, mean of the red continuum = 11.6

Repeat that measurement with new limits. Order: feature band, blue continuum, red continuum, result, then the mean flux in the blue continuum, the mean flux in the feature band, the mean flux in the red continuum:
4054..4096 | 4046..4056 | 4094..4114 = -0.6 angstrom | 11.6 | 11.7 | 11.4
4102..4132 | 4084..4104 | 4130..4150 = 0.1 angstrom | 12.1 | 11.9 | 11.7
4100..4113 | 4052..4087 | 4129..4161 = 0.8 angstrom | 11.5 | 10.9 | 11.6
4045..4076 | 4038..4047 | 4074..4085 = 1.2 angstrom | 11.7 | 11.2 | 11.6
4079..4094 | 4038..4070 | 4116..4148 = -0.8 angstrom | 11.5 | 12.4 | 12.2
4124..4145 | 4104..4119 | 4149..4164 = -0.6 angstrom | 11.8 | 12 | 11.5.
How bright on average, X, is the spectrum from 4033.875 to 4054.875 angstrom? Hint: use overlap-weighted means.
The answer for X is 11.7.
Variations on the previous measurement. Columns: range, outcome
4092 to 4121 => 11.8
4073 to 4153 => 11.9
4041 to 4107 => 11.7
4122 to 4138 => 12.1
